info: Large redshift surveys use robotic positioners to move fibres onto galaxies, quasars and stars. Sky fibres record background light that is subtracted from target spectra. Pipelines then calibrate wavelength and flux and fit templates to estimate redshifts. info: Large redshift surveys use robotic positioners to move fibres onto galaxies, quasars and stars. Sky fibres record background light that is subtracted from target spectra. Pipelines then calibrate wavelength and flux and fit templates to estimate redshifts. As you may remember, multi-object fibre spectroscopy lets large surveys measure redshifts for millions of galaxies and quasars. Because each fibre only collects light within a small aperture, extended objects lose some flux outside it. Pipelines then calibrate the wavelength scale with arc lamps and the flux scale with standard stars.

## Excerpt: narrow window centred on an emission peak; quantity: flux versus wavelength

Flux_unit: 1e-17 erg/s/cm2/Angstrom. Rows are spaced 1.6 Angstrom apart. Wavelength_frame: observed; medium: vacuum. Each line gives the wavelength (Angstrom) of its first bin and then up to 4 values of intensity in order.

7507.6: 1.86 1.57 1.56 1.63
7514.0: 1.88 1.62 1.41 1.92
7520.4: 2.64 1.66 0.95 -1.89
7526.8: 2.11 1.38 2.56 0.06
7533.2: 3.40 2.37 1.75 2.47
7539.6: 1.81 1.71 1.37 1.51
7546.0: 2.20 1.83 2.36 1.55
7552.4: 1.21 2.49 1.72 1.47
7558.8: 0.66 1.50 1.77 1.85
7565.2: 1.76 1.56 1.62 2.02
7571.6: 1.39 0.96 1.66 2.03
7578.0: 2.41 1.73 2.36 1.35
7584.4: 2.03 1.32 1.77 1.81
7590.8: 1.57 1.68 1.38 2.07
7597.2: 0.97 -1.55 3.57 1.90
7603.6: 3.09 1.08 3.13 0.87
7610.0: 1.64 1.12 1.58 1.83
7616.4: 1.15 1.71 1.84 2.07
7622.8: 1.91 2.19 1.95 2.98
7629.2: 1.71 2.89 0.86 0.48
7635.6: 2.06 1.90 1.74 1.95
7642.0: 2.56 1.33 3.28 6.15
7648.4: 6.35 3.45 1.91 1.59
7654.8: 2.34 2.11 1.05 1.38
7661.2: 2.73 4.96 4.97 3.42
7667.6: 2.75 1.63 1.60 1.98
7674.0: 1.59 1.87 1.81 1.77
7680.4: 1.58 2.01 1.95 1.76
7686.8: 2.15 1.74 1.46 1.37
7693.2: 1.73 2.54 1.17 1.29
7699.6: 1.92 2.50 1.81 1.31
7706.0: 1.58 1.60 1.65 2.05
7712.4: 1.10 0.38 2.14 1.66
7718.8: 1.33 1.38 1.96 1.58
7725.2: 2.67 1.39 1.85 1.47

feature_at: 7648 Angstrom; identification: [S II]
